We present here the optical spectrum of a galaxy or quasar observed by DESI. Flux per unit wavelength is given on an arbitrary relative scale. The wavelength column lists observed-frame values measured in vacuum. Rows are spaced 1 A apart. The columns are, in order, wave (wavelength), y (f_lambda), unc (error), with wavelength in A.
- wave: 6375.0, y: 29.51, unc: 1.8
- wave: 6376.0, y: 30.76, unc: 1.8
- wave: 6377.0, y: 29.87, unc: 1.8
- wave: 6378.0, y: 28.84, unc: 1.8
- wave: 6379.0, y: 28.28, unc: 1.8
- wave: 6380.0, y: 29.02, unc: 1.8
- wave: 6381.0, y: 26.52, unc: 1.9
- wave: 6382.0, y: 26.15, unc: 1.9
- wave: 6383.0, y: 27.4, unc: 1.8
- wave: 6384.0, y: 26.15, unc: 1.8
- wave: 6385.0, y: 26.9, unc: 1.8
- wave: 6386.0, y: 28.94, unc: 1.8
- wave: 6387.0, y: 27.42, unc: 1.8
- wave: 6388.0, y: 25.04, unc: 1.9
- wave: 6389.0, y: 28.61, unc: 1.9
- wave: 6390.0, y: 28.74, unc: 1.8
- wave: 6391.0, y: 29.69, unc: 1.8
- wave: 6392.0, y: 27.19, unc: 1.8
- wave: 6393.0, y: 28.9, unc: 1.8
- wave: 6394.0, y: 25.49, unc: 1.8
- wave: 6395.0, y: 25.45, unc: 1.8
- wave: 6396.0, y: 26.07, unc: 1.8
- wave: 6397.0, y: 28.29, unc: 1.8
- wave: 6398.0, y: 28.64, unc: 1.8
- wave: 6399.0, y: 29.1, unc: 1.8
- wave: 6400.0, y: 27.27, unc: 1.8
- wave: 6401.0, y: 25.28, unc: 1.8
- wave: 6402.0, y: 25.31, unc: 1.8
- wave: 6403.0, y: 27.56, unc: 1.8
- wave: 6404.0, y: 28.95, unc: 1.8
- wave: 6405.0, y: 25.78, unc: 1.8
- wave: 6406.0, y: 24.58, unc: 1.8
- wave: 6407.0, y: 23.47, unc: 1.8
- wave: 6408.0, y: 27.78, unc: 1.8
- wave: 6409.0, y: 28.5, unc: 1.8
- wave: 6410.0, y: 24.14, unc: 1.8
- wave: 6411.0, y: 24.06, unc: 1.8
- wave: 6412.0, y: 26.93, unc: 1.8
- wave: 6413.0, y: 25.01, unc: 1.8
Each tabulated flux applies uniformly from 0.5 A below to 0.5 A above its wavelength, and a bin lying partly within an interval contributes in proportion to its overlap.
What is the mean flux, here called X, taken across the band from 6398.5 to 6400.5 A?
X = 28.2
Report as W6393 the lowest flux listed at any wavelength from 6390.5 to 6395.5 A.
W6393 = 25.45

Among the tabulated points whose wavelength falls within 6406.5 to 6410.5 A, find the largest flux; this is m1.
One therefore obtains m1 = 28.5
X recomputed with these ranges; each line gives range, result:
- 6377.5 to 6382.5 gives 27.8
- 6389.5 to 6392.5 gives 28.5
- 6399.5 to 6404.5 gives 26.9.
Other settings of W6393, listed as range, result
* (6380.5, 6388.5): 25.04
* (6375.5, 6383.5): 26.15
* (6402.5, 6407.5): 23.47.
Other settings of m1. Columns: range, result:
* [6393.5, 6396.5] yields 26.07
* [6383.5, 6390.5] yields 28.94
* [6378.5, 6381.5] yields 29.02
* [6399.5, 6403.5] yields 27.56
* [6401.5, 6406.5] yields 28.95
